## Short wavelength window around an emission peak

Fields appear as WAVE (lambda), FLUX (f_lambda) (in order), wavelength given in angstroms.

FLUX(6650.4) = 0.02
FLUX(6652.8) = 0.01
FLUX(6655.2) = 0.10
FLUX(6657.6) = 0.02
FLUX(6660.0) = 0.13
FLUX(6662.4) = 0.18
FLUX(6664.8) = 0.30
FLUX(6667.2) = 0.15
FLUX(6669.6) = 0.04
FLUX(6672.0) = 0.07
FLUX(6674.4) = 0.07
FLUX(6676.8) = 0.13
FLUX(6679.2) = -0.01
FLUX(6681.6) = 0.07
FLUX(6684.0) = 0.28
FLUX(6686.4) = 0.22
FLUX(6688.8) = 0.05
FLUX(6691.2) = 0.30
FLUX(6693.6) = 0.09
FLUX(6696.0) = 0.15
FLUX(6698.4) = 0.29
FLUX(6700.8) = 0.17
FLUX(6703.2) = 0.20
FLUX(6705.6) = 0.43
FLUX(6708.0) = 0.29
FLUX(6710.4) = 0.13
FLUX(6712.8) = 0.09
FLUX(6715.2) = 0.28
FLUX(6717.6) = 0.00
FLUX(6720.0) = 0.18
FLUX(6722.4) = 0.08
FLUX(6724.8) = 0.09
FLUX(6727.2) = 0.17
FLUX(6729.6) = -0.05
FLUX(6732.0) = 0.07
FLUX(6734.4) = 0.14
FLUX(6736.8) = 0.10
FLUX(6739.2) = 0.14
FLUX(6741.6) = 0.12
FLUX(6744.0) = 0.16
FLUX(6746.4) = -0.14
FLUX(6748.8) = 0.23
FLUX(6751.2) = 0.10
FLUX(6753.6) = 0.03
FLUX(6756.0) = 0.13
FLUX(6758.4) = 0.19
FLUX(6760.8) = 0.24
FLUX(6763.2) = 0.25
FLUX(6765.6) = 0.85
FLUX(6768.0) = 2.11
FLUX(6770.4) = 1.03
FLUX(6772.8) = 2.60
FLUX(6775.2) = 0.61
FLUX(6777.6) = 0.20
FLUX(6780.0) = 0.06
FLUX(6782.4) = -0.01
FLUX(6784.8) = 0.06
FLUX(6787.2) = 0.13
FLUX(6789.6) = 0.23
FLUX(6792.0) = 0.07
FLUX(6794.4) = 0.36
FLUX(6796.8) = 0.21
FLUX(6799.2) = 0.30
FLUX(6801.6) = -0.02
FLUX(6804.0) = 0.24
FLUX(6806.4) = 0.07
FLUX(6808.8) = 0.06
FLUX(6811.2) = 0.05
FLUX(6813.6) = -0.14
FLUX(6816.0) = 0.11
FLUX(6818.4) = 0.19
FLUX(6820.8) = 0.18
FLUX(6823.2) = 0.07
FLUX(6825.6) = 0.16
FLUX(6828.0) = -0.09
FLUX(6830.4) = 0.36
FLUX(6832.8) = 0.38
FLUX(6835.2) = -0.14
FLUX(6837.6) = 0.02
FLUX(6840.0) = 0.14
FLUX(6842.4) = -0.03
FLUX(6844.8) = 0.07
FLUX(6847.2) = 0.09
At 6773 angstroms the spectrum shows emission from [O II] 3727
